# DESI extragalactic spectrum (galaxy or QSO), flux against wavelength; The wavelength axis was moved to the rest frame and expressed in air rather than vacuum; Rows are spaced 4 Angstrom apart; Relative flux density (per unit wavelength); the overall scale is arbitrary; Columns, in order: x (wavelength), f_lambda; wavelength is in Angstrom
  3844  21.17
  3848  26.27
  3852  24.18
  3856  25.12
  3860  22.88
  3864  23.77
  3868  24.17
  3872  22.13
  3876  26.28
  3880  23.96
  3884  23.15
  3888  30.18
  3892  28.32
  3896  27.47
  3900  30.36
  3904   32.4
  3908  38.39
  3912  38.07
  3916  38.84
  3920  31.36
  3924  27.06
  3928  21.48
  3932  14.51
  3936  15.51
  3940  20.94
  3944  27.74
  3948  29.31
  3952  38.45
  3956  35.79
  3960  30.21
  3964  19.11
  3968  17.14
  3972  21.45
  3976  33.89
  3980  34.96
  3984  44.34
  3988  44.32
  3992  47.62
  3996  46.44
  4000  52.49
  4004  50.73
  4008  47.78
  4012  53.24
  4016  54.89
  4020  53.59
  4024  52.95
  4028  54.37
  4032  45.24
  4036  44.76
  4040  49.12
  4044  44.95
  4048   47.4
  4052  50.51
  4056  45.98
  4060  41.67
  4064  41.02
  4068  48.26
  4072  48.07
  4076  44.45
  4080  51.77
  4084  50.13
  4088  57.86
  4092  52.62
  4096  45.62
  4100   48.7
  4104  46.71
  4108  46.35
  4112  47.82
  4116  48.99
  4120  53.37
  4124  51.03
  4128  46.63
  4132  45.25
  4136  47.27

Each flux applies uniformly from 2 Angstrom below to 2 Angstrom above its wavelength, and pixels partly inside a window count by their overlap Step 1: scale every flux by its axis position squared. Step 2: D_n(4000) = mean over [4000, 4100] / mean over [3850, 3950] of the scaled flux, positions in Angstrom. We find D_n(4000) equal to 1.98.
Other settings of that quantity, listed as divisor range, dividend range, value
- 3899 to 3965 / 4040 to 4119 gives 1.79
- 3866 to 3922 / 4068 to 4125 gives 1.84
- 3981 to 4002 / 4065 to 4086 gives 1.08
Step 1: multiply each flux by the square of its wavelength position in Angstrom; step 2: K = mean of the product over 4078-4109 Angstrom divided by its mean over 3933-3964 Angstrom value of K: 1.97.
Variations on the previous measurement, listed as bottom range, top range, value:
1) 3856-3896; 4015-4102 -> 2.13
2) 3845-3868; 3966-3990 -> 1.43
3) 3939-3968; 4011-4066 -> 1.79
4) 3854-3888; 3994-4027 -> 2.28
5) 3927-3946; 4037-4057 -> 2.52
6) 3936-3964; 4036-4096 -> 1.78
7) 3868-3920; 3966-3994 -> 1.22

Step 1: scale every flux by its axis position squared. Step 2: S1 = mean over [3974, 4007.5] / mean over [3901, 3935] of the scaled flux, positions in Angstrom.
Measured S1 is 1.55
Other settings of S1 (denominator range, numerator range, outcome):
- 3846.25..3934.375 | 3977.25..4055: 1.89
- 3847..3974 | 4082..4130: 2.05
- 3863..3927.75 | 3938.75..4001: 1.21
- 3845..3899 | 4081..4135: 2.20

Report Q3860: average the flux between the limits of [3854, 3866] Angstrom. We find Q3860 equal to 23.9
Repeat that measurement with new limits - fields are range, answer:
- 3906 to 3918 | 38.4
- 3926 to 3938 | 17.2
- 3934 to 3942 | 18.2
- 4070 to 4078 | 46.3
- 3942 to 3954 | 31.8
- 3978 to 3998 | 43.5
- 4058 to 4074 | 44.8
